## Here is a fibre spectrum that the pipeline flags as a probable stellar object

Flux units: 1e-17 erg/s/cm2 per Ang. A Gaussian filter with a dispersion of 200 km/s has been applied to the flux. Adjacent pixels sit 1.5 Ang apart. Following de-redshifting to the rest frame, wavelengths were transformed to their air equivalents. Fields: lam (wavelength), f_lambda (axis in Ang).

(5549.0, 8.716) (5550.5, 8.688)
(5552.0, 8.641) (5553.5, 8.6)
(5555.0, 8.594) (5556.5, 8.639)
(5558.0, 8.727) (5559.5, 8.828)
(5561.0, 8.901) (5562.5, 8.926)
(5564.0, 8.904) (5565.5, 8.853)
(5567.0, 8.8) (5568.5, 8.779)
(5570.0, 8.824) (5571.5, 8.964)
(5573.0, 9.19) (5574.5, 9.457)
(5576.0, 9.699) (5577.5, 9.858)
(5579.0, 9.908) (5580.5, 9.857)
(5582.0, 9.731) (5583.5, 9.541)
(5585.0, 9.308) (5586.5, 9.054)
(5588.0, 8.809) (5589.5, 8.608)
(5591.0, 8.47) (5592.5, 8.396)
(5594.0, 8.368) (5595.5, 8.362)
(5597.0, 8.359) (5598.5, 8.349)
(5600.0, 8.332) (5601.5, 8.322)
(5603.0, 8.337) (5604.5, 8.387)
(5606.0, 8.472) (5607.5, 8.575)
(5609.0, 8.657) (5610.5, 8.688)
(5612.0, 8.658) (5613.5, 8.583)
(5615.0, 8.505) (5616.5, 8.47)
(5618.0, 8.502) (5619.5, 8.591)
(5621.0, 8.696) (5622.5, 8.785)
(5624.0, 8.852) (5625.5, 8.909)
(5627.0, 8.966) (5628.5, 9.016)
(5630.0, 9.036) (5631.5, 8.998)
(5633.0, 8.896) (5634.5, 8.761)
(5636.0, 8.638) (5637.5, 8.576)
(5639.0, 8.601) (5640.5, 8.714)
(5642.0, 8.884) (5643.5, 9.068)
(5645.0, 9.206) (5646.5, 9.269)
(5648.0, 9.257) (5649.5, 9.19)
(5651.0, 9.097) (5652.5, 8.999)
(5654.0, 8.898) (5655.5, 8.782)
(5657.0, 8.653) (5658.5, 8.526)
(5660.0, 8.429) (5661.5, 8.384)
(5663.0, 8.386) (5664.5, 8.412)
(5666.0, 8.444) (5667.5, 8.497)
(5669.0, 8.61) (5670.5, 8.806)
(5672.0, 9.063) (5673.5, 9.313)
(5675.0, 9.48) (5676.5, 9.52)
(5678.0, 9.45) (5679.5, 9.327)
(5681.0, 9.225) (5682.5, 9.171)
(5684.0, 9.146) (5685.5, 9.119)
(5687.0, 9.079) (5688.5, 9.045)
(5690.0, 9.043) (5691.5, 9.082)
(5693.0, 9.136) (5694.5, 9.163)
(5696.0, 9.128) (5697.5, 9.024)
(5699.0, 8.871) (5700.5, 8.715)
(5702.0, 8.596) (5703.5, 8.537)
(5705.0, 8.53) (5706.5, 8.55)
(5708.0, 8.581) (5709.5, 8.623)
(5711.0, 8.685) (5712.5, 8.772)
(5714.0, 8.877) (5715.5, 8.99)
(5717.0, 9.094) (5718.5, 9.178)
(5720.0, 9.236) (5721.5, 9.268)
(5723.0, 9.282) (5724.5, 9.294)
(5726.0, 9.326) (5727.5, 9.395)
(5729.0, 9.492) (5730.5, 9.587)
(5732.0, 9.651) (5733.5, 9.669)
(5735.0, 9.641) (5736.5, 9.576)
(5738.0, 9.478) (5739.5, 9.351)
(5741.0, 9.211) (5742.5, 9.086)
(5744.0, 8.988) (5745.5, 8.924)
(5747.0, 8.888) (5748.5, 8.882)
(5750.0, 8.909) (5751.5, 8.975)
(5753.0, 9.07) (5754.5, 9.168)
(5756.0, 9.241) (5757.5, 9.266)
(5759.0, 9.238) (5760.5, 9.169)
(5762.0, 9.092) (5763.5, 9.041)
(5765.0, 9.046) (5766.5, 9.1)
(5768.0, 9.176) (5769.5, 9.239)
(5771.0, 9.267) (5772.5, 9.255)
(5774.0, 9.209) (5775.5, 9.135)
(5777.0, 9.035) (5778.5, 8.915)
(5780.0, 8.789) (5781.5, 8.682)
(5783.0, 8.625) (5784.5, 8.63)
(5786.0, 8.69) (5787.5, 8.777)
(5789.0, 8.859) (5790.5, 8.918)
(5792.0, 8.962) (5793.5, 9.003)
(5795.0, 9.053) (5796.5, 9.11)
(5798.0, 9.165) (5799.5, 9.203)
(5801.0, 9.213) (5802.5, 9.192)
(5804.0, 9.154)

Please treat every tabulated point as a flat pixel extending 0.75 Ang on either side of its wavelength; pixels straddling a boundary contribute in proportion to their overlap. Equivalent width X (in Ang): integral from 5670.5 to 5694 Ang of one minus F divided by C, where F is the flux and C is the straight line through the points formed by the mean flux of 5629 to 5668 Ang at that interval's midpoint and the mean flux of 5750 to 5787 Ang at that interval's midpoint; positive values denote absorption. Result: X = -0.9 Ang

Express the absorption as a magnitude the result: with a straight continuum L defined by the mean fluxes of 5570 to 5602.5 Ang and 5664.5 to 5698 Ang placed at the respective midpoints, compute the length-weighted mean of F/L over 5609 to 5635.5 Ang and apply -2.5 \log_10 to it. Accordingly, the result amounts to 0.03 mag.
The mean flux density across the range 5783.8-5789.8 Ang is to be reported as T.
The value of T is 8.74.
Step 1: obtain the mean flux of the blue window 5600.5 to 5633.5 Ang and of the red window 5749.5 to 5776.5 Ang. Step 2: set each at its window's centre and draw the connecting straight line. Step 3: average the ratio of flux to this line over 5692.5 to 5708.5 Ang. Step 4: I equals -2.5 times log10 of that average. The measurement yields 0.02 mag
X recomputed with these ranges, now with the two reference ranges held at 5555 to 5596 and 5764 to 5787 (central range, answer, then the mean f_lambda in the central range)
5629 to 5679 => 0.7 Ang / 8.88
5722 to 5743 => -1.0 Ang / 9.43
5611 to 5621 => 0.5 Ang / 8.57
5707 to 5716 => 0.3 Ang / 8.74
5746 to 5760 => -0.1 Ang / 9.07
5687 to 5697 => -0.1 Ang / 9.1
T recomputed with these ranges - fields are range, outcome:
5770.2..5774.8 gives 9.24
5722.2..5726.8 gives 9.3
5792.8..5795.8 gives 9.03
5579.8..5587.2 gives 9.5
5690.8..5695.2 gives 9.13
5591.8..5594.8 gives 8.38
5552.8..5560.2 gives 8.68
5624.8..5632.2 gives 8.99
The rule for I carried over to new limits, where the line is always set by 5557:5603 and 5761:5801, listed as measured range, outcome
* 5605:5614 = 0.04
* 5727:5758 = -0.03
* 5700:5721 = 0.02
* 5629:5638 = 0.02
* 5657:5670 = 0.06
